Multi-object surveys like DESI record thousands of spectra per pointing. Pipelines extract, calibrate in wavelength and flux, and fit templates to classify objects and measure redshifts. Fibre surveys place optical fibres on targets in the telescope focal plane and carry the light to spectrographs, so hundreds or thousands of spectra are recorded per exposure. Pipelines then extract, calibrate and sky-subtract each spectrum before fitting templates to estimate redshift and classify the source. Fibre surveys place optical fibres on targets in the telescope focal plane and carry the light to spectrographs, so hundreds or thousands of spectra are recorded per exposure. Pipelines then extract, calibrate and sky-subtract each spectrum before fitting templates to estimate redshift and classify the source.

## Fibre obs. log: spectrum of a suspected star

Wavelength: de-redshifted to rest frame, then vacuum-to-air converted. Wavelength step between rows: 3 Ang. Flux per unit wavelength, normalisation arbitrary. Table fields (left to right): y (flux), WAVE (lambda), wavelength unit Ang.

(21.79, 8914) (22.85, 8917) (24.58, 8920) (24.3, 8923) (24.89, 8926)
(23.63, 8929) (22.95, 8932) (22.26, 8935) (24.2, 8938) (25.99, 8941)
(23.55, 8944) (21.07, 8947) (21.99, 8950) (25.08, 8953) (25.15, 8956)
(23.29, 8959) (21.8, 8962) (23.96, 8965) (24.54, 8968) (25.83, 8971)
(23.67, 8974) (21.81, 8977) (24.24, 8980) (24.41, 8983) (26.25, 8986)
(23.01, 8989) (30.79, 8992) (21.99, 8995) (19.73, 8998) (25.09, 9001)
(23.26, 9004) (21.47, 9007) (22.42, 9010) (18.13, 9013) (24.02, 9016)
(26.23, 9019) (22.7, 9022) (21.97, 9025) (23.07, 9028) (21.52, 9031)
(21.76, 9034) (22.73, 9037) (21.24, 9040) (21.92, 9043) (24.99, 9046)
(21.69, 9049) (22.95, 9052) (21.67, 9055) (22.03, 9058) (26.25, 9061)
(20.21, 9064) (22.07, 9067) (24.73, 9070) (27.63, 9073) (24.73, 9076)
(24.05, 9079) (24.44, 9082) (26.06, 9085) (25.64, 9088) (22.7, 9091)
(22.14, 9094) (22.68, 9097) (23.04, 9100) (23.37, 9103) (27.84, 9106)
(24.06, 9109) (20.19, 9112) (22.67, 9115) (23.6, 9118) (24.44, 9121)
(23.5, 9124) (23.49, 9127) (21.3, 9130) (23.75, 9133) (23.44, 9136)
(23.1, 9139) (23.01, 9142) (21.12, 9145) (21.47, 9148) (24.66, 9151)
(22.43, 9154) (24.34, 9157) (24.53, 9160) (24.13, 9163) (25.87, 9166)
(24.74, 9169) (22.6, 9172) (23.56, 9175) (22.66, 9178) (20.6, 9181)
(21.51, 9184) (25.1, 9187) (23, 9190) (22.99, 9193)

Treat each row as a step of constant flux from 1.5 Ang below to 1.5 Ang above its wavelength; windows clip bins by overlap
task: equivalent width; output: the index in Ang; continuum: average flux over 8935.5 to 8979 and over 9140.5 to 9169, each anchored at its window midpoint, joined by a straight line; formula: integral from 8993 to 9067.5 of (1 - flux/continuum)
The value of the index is 3.6 Ang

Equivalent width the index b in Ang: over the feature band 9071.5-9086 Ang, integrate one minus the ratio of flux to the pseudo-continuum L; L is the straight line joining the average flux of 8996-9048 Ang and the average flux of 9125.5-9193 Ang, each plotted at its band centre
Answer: -1.6 Ang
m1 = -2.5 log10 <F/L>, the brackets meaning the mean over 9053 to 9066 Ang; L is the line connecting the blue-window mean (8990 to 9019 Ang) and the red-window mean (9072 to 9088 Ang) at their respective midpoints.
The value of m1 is 0.10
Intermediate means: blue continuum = 23.2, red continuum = 25.3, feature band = 22.5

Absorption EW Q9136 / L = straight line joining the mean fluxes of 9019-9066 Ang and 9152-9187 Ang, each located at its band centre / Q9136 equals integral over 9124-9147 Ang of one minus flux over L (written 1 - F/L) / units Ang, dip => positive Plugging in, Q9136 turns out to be 0.4 Ang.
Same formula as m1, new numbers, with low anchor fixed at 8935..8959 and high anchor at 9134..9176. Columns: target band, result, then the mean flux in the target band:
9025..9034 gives 0.070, 22.2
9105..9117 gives 0.002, 23.5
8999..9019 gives 0.049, 22.6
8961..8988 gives -0.017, 24.1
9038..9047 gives 0.048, 22.6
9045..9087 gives -0.011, 23.8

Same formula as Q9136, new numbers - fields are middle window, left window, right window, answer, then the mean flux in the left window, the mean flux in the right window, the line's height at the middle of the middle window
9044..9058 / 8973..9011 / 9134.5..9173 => 0.55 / 23.7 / 23.5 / 23.6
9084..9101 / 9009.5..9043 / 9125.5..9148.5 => -0.87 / 22.3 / 22.6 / 22.5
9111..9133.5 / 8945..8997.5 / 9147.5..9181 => 0.79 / 24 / 23.7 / 23.7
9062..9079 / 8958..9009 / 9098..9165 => -0.30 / 23.8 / 23.4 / 23.5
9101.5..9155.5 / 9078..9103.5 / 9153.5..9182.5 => 1.15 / 23.8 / 23.6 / 23.7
